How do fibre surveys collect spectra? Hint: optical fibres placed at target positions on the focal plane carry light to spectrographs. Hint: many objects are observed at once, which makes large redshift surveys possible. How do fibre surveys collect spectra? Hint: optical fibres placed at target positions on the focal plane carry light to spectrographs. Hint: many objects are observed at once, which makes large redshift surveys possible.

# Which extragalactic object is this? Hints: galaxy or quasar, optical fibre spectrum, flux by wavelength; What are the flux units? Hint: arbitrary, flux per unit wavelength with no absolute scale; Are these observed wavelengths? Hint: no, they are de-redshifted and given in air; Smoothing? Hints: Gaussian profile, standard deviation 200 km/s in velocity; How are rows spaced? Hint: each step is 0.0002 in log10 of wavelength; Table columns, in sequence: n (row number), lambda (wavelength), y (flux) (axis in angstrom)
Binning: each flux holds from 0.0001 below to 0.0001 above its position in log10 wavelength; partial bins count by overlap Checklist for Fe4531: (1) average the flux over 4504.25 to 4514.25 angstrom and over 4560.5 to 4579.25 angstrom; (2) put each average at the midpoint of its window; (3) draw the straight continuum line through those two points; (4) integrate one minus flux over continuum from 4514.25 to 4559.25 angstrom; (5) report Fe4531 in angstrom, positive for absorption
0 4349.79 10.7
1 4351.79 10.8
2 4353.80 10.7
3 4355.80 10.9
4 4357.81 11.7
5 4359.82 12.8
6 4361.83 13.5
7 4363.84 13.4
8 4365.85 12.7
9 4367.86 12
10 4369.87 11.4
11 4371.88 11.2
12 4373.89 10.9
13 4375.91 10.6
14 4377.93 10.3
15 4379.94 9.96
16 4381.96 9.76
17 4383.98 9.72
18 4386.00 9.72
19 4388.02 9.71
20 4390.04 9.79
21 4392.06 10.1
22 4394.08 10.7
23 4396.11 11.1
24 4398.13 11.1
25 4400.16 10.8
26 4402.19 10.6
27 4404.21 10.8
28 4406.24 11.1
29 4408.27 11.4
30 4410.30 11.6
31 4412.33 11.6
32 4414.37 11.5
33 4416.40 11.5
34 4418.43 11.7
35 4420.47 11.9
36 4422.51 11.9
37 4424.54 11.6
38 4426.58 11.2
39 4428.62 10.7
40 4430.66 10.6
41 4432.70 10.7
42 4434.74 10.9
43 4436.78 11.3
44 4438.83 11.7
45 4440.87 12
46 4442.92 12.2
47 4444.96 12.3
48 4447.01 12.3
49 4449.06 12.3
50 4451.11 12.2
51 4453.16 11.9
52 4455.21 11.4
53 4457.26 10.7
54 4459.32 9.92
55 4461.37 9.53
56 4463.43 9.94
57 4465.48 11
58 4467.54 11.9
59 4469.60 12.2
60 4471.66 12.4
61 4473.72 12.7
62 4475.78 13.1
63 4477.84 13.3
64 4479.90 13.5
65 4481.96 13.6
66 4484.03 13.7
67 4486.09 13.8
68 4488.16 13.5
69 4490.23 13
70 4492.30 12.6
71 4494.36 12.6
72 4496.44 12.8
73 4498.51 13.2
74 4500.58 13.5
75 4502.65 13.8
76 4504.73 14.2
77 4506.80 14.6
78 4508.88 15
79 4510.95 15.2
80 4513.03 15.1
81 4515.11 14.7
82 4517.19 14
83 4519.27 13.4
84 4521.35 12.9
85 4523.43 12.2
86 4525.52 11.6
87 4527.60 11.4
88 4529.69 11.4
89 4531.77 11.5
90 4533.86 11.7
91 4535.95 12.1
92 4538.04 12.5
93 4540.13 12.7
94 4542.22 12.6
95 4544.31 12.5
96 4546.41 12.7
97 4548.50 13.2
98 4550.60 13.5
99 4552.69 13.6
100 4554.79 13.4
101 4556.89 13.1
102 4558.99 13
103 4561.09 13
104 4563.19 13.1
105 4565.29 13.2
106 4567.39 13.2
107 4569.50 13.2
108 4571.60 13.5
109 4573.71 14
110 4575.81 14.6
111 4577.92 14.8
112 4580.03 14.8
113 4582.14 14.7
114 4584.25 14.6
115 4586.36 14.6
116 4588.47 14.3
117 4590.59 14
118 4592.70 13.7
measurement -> 5.1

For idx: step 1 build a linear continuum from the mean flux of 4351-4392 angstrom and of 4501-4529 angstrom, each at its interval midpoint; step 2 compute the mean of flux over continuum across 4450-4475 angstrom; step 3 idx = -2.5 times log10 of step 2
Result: 0.12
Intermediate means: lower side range 11.1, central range 11.3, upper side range 13.7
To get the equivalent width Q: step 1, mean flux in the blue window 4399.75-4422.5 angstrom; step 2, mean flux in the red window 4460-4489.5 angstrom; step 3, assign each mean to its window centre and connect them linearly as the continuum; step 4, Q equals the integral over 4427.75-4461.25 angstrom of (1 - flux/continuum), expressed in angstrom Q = 1.4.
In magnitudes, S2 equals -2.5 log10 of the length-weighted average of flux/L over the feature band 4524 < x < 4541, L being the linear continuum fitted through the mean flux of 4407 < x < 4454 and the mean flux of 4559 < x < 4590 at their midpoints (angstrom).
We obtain 0.12 mag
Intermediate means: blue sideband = 11.6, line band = 11.9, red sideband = 13.9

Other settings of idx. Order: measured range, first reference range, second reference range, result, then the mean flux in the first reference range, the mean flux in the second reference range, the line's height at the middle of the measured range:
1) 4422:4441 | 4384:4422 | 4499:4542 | 0.02 mag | 10.9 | 13.2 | 11.5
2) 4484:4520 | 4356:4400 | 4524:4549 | -0.16 mag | 11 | 12.1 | 11.9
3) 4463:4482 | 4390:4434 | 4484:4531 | 0.02 mag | 11.1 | 13.4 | 12.6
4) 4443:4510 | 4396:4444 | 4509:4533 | -0.02 mag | 11.3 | 13.1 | 12.3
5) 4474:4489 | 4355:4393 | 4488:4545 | -0.07 mag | 11.1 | 13.1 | 12.6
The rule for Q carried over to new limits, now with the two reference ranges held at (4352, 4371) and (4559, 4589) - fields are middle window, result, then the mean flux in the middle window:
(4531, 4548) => 1.6 angstrom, 12.3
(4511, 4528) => 0.1 angstrom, 13.3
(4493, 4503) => 0.1 angstrom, 13.1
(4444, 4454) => 0.5 angstrom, 12.2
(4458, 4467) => 1.9 angstrom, 10.2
